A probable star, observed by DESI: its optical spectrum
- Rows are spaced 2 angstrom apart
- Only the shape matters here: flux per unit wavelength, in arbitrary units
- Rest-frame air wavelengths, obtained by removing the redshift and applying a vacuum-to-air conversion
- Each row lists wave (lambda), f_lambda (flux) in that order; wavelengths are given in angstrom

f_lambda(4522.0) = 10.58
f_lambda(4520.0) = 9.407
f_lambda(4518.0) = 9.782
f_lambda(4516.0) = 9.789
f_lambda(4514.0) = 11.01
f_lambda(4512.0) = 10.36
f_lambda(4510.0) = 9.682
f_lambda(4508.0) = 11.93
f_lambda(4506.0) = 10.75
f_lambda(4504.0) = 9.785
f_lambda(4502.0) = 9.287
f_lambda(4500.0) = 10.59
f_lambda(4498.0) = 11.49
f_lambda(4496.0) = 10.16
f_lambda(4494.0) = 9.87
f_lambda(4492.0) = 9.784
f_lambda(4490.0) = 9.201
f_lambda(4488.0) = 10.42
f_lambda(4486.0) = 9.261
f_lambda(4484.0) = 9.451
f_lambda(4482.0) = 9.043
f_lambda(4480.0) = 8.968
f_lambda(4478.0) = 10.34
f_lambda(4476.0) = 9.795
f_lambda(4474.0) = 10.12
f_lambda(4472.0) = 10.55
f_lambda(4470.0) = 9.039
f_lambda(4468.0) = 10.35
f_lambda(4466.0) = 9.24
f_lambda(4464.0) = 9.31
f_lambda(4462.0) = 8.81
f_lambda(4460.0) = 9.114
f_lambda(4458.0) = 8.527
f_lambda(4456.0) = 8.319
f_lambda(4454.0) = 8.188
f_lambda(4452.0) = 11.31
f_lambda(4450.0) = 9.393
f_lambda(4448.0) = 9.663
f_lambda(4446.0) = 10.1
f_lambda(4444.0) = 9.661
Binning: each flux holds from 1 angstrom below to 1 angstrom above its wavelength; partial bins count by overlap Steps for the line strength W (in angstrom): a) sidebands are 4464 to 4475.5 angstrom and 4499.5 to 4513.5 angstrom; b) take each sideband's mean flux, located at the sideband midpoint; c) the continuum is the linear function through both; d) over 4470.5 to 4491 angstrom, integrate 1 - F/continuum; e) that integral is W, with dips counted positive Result 0.6 angstrom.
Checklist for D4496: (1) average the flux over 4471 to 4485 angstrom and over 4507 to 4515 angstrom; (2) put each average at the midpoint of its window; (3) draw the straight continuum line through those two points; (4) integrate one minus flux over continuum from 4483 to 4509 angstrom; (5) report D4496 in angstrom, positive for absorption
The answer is 0.37 angstrom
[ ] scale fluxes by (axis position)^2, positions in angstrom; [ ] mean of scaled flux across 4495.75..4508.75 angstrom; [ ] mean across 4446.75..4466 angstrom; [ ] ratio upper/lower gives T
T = 1.17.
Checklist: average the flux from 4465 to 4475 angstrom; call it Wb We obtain 9.86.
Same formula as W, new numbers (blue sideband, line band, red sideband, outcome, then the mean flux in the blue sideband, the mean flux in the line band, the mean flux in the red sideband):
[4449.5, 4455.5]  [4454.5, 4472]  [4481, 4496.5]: 0.8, 9.54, 9.15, 9.63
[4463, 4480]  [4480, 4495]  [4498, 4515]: 0.9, 9.79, 9.54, 10.5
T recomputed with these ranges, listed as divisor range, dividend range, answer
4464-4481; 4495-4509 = 1.10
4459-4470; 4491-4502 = 1.12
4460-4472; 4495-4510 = 1.13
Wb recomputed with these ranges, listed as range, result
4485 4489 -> 9.84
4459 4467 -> 9.12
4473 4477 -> 9.96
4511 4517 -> 10.4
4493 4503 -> 10.3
